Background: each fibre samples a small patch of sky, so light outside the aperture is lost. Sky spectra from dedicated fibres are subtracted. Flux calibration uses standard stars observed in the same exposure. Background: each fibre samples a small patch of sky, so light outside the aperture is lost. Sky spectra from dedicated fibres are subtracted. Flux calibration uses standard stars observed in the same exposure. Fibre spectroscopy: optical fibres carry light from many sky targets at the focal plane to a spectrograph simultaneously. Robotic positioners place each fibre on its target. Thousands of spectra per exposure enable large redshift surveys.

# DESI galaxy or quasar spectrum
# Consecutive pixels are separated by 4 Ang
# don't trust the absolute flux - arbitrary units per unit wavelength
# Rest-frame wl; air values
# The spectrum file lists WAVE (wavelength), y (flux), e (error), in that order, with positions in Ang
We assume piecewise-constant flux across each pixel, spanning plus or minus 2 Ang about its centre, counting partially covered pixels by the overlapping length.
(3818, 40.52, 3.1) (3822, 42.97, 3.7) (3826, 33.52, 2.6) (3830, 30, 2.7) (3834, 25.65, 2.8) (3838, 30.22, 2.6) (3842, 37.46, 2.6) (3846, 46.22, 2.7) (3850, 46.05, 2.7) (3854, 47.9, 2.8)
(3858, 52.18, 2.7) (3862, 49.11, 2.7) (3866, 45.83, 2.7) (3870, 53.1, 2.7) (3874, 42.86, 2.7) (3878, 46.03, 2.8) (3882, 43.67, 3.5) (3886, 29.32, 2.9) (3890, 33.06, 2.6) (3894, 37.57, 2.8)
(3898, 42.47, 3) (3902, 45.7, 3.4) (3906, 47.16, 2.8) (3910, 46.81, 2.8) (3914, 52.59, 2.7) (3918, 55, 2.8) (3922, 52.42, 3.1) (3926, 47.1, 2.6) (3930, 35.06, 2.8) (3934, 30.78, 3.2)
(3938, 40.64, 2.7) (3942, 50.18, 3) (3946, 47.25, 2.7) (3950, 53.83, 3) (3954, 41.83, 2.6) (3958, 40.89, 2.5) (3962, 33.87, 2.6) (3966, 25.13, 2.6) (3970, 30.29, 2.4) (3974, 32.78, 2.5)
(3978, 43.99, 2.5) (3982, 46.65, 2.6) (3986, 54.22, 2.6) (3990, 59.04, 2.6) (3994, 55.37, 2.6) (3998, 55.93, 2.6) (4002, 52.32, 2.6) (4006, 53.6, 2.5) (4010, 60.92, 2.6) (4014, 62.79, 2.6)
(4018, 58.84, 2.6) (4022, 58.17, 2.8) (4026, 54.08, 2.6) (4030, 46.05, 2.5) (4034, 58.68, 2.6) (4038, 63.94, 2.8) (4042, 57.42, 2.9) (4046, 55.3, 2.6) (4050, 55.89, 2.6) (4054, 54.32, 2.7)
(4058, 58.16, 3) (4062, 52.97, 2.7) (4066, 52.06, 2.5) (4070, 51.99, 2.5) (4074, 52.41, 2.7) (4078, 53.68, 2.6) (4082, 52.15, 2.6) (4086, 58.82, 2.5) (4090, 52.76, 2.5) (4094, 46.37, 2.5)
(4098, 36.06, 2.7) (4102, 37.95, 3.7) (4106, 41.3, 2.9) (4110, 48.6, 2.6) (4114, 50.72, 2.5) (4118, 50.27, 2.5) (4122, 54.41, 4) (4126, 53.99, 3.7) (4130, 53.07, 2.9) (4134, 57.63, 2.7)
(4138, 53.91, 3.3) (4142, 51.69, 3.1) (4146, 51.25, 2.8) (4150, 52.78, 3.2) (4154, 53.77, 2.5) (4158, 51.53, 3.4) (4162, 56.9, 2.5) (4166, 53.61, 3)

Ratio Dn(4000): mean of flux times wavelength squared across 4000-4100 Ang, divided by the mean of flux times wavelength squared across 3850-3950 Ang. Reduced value 1.30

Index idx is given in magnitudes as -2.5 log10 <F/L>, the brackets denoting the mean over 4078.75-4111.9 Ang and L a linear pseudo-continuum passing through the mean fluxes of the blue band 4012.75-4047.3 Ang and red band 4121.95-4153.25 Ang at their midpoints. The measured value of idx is 0.17 mag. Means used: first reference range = 57.2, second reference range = 53.5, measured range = 47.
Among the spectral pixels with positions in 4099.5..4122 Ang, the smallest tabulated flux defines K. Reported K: 37.95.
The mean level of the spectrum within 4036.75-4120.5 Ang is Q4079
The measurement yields 51.5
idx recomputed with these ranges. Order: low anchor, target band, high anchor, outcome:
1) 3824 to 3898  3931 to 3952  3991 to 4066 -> 0.097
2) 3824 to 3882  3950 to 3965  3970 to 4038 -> 0.233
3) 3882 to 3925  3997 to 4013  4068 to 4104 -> -0.193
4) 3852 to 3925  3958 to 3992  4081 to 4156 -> 0.167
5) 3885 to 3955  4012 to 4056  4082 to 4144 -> -0.195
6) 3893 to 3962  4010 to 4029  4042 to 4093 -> -0.142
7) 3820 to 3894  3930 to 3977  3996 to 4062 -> 0.264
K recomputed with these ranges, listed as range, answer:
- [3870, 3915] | 29.32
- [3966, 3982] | 25.13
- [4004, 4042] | 46.05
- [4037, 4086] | 51.99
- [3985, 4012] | 52.32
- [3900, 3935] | 30.78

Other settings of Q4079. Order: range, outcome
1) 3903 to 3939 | 45.4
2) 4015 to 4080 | 55.4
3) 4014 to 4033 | 55.4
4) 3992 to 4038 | 56.4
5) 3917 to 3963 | 44.1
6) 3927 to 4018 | 46.1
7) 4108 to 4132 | 51.8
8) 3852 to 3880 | 48.1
